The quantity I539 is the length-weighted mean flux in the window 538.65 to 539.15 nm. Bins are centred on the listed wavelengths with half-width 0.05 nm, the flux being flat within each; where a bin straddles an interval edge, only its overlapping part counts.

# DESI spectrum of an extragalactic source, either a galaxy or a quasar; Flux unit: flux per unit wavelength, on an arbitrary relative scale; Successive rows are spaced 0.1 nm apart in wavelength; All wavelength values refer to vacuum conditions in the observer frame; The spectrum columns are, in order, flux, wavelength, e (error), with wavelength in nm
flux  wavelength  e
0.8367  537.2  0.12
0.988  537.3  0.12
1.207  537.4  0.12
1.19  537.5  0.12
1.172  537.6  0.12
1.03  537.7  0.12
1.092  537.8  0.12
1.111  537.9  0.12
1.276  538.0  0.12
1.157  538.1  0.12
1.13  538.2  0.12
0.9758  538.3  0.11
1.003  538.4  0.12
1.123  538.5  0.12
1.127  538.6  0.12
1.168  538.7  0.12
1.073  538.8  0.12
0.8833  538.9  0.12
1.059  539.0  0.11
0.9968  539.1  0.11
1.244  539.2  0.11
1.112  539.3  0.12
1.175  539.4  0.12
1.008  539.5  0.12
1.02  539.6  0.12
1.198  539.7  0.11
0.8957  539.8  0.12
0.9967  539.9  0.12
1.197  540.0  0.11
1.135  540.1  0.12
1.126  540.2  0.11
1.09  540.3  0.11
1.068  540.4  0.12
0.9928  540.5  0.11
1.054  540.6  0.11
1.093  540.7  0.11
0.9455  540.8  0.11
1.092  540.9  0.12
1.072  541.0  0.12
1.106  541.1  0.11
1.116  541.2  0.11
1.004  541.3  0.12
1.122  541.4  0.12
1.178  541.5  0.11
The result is 1.04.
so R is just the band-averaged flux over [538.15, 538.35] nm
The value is 1.05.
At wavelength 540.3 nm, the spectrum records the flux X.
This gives 1.09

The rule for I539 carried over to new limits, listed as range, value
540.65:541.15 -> 1.06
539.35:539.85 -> 1.06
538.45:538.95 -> 1.07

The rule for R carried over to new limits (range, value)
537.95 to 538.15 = 1.22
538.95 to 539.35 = 1.1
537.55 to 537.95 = 1.1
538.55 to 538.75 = 1.15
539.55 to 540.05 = 1.06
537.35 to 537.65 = 1.19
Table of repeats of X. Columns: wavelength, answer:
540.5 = 0.9928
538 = 1.276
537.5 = 1.19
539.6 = 1.02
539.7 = 1.198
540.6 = 1.054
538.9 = 0.8833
